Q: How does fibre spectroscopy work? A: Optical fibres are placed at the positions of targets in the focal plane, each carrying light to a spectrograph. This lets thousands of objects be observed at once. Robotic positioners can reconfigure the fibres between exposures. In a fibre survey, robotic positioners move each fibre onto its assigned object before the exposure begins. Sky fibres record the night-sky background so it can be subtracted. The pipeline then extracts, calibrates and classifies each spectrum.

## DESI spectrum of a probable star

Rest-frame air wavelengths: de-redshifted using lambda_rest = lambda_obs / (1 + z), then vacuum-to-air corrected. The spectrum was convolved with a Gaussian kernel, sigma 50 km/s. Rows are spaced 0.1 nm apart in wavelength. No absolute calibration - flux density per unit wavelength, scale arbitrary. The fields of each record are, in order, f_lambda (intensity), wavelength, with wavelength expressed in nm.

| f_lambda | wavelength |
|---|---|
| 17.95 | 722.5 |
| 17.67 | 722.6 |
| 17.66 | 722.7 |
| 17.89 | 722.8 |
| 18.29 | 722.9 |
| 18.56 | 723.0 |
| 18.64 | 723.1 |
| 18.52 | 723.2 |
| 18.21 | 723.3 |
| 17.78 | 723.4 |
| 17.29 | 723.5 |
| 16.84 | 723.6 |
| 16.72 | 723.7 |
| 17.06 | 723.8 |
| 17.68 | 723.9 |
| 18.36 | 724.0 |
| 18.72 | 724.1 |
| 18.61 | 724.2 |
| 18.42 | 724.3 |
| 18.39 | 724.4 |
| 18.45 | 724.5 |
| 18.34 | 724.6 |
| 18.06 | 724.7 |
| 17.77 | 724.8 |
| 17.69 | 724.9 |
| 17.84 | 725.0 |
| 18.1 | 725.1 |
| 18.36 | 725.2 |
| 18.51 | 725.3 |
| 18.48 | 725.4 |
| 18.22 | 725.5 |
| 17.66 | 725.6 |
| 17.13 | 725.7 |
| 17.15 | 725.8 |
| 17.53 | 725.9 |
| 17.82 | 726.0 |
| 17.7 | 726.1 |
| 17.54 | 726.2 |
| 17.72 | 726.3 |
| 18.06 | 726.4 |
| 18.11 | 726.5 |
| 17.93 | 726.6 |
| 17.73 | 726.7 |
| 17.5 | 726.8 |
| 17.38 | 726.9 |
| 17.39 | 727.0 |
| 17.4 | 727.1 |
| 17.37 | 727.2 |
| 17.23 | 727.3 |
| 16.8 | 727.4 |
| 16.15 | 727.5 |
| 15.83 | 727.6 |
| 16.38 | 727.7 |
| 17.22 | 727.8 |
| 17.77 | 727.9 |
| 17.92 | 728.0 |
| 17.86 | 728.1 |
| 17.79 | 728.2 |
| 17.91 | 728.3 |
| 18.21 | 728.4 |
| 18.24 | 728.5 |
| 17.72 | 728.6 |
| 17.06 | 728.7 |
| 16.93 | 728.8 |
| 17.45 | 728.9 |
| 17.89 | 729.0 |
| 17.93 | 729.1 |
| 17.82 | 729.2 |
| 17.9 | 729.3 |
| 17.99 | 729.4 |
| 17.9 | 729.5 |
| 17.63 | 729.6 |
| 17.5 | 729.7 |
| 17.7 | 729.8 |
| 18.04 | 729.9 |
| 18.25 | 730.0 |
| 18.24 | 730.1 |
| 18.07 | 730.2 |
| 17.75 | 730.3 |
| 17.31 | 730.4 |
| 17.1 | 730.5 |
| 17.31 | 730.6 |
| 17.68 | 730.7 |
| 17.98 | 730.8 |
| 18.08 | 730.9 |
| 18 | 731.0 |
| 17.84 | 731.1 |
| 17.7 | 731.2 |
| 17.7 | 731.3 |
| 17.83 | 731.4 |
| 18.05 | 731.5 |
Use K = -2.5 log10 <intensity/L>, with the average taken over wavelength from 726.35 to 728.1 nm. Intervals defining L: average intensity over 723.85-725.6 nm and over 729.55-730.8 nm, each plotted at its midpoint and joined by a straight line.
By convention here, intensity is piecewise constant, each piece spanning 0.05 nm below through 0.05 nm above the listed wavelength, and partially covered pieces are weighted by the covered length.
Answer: 0.04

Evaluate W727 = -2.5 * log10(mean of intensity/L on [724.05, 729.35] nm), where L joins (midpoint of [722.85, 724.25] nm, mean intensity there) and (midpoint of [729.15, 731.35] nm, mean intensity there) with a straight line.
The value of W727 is 0.01 mag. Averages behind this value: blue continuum 17.9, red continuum 17.8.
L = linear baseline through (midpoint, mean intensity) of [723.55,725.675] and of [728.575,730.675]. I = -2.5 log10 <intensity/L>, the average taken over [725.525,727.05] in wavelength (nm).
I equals 0.016 mag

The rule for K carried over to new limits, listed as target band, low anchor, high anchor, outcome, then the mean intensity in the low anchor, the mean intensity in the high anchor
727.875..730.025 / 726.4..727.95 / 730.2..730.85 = -0.02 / 17.2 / 17.6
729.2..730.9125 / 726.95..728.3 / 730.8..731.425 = -0.01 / 17.2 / 17.9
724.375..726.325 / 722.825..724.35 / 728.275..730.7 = 0.00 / 18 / 17.7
